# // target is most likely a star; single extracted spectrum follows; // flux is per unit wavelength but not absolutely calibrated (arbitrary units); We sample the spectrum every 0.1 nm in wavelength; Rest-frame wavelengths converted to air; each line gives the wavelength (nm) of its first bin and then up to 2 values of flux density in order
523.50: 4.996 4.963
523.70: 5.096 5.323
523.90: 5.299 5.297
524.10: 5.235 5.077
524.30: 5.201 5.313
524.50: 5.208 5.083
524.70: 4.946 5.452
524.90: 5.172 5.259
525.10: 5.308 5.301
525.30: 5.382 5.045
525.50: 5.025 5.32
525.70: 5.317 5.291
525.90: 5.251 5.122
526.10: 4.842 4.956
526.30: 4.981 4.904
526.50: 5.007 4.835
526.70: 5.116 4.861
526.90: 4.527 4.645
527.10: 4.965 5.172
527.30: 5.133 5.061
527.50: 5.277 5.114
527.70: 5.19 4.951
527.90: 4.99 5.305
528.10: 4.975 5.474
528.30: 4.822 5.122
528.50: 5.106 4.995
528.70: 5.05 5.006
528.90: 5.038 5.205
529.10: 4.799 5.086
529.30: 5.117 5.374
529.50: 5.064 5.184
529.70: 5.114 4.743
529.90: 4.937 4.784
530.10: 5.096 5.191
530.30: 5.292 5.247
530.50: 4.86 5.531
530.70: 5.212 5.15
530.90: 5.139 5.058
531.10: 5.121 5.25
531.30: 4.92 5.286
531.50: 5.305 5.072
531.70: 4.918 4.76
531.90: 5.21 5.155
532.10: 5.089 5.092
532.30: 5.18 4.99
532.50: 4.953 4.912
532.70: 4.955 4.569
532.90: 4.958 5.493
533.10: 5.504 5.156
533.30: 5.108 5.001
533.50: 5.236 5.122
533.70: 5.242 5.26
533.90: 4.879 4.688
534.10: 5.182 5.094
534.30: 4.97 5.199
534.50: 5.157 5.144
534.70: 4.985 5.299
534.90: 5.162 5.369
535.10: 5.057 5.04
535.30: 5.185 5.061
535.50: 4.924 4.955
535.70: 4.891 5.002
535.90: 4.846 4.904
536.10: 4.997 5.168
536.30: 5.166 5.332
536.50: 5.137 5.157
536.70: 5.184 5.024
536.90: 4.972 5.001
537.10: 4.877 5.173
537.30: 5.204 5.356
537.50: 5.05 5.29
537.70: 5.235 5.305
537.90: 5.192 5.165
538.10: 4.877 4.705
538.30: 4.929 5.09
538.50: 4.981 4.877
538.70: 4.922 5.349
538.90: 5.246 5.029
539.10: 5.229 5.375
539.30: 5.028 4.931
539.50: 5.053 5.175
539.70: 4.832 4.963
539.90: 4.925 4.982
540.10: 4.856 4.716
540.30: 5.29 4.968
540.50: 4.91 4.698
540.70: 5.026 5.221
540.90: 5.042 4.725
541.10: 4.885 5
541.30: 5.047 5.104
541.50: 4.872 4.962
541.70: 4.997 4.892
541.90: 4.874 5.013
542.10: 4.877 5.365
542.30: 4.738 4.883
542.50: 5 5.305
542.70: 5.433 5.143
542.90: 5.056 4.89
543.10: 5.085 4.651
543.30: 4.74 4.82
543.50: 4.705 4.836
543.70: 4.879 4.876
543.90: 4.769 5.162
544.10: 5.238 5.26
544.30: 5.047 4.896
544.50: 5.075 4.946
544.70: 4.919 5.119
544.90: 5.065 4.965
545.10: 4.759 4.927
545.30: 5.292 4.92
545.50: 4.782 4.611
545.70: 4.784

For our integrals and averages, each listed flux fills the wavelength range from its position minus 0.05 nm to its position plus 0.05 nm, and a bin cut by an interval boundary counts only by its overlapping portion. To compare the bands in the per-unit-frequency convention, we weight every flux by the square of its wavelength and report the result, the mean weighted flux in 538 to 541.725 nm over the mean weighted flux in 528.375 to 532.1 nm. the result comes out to 1.02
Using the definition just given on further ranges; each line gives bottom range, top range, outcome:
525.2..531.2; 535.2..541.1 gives 1.03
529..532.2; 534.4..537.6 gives 1.02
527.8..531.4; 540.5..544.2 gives 1.02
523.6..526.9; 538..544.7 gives 1.03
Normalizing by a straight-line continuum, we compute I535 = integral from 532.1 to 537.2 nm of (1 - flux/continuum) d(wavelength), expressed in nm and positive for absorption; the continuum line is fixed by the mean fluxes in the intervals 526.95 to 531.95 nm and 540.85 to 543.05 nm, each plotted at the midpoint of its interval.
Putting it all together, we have -0.02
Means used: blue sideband 5.09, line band 5.08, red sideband 5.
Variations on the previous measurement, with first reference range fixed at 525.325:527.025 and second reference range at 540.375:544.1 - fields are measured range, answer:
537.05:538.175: -0.04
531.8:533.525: -0.03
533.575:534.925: -0.03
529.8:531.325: -0.03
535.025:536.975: -0.03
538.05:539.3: -0.02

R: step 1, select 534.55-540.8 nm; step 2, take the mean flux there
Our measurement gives 5.06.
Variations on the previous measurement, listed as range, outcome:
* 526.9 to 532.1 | 5.08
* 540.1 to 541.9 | 4.96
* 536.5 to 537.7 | 5.12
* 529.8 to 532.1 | 5.1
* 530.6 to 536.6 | 5.09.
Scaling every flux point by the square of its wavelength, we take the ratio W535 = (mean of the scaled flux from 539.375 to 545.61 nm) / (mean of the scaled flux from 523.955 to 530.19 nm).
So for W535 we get 1.03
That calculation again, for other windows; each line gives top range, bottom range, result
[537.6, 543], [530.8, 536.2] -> 1.02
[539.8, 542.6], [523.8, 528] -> 1.03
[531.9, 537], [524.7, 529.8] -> 1.03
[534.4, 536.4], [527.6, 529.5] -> 1.02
